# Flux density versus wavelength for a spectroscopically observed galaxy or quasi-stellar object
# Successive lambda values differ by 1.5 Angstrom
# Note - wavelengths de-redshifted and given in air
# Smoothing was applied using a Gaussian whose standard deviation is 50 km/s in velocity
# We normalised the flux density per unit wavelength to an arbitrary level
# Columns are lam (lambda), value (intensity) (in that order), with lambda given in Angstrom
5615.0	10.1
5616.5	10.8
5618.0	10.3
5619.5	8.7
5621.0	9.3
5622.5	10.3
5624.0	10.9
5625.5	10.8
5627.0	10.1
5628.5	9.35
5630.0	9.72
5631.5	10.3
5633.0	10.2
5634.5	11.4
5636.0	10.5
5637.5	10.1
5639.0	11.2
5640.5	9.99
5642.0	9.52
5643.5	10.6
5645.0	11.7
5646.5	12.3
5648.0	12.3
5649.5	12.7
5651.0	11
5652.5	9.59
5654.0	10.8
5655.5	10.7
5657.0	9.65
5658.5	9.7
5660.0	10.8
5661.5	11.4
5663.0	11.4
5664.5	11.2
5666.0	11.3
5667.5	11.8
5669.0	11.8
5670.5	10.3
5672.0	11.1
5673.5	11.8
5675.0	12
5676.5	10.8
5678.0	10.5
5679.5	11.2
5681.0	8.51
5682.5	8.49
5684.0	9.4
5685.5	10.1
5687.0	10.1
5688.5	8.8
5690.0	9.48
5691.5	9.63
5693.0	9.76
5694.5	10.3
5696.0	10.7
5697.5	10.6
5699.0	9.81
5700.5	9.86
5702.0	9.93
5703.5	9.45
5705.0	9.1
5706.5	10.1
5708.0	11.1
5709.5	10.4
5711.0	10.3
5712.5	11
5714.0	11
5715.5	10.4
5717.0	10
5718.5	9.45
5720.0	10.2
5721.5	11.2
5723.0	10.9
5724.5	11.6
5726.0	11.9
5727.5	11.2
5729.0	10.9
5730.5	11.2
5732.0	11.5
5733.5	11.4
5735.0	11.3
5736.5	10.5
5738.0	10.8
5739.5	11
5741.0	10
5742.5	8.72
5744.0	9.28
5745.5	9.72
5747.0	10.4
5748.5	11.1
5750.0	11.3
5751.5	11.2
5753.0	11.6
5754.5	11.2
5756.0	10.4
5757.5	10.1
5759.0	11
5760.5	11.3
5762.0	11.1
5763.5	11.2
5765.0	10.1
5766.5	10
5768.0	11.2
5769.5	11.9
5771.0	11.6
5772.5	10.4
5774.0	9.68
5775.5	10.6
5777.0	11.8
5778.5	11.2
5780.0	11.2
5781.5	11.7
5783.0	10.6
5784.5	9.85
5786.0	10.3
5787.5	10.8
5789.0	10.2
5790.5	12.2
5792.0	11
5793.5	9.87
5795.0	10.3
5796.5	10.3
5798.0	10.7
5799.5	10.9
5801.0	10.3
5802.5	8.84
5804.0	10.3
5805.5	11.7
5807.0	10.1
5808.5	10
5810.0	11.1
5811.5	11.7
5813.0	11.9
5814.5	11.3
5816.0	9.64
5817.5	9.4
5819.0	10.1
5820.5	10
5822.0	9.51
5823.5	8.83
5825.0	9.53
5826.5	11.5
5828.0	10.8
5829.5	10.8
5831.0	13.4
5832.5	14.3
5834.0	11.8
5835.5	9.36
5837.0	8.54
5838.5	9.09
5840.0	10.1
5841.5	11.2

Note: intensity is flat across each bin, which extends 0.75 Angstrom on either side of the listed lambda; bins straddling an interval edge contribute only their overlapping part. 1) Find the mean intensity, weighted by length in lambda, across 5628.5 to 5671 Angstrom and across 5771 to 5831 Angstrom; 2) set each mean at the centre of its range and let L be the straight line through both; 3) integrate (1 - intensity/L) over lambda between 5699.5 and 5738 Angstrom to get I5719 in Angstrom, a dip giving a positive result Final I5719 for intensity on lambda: 0.3 Angstrom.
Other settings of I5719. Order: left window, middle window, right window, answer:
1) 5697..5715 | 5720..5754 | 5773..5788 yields -1.3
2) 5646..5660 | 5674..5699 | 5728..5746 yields 1.7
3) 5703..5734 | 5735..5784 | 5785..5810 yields -0.8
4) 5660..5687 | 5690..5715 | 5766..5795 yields 1.4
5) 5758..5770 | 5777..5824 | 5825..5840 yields 1.7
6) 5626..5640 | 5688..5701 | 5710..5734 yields 1.0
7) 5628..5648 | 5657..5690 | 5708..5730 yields 0.4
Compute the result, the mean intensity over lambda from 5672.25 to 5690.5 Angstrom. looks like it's 10.1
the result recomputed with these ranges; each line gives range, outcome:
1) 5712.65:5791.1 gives 10.8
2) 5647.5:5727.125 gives 10.5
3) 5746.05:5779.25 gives 10.9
